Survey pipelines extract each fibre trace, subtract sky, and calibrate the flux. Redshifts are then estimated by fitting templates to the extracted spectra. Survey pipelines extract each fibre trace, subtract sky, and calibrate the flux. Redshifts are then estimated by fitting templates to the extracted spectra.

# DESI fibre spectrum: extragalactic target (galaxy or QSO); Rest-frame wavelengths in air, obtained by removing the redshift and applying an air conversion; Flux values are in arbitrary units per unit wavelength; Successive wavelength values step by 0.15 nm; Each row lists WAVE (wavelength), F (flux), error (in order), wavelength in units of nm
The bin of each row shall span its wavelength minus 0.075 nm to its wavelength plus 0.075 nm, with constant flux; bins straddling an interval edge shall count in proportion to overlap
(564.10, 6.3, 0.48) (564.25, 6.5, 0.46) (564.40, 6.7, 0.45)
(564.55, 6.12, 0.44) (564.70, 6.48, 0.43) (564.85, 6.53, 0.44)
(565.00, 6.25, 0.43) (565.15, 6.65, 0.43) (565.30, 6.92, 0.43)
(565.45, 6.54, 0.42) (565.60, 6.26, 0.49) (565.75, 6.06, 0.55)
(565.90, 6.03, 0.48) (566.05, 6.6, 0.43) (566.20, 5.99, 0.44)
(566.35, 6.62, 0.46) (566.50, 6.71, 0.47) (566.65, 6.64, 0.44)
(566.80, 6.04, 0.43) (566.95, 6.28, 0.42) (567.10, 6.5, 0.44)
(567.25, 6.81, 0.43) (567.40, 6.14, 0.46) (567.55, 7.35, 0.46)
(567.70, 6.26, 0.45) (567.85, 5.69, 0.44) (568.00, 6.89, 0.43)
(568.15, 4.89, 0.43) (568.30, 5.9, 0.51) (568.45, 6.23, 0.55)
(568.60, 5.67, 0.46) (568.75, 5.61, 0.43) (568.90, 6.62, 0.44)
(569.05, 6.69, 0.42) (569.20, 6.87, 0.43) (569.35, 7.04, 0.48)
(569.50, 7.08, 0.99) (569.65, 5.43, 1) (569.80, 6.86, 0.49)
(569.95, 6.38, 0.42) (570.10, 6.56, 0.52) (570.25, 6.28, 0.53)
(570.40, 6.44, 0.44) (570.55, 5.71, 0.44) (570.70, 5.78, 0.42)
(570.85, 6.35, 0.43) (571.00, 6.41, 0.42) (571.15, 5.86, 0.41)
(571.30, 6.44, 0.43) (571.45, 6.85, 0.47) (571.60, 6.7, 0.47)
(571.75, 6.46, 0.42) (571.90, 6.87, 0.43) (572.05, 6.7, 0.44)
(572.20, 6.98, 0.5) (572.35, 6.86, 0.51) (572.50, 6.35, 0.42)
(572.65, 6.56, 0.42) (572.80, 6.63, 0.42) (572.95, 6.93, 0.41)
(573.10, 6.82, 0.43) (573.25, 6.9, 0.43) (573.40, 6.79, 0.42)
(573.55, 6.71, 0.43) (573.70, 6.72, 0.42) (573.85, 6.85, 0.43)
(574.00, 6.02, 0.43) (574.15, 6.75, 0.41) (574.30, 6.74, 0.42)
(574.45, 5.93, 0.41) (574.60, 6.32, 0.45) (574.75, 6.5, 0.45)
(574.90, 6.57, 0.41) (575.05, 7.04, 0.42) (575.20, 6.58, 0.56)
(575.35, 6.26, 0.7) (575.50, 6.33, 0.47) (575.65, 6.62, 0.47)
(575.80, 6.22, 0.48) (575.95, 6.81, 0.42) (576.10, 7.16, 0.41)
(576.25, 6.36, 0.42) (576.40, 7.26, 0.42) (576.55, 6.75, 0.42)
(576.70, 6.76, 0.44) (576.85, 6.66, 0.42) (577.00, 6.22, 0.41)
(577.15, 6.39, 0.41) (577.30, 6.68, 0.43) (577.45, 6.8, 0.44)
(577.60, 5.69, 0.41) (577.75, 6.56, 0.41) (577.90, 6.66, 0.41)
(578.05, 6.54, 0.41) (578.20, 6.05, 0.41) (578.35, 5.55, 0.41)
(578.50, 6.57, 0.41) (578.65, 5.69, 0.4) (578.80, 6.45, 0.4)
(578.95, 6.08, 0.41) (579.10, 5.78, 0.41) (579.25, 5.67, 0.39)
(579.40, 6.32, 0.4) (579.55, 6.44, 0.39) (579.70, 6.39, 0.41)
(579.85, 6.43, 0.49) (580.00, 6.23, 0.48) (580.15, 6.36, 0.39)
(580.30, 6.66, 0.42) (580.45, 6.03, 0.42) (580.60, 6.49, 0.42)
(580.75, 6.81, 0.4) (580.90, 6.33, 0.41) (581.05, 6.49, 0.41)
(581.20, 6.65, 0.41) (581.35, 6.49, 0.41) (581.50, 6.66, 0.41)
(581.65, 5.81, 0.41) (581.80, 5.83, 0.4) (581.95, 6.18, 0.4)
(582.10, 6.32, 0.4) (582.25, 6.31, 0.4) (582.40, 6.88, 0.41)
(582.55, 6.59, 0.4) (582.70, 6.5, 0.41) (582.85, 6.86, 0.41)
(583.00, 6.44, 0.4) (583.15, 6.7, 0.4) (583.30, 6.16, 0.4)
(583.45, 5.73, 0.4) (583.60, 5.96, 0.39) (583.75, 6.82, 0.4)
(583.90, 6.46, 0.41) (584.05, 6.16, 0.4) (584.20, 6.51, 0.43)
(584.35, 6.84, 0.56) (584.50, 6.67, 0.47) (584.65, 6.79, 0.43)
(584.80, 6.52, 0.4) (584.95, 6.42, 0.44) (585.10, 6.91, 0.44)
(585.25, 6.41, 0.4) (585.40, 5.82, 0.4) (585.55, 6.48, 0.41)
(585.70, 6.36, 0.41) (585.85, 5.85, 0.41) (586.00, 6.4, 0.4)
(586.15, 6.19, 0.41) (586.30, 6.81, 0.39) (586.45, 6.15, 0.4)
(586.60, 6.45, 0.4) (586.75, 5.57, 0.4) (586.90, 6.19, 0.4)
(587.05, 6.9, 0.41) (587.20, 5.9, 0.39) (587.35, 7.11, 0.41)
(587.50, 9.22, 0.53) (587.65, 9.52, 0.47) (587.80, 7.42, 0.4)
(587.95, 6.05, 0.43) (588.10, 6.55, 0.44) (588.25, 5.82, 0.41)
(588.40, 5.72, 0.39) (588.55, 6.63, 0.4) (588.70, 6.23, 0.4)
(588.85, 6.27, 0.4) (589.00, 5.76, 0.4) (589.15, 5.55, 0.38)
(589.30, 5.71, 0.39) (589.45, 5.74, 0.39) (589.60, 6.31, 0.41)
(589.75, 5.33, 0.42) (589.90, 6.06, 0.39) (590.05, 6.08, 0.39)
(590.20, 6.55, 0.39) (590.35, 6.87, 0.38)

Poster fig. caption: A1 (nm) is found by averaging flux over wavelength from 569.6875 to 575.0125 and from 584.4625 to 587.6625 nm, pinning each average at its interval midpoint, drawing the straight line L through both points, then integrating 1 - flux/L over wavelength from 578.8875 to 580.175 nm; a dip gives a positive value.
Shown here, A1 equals 0.08 nm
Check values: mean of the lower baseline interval 6.53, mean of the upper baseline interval 6.61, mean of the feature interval 6.18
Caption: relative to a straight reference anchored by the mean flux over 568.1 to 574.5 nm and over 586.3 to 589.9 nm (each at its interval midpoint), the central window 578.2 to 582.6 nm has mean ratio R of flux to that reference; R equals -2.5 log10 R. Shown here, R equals 0.03 mag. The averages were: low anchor 6.46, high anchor 6.44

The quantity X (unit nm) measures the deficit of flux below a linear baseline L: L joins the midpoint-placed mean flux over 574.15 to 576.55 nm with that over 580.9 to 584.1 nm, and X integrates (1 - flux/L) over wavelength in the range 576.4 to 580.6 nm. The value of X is 0.11 nm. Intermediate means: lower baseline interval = 6.59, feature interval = 6.33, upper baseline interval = 6.38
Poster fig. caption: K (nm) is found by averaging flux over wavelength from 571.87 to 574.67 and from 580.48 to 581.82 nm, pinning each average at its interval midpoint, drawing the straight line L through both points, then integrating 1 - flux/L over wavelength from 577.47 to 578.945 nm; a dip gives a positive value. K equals 0.06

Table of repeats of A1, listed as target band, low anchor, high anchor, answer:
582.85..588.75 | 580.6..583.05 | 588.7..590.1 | -0.377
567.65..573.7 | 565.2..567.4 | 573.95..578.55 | 0.023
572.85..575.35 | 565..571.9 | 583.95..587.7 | -0.069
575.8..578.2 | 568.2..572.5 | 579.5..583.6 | -0.072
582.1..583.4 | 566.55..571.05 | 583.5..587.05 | -0.031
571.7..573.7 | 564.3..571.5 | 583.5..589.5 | -0.111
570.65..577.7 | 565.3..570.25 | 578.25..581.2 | -0.302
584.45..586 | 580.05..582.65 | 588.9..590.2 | -0.067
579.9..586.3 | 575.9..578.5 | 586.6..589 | 0.203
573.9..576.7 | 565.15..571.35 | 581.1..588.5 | -0.073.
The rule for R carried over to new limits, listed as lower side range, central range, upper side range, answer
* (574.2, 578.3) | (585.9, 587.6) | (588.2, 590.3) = -0.096 mag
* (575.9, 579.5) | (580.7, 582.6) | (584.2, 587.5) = 0.005 mag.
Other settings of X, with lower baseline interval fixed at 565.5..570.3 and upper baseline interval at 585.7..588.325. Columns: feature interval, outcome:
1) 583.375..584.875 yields 0.05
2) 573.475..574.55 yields -0.01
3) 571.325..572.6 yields -0.06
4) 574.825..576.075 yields -0.02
